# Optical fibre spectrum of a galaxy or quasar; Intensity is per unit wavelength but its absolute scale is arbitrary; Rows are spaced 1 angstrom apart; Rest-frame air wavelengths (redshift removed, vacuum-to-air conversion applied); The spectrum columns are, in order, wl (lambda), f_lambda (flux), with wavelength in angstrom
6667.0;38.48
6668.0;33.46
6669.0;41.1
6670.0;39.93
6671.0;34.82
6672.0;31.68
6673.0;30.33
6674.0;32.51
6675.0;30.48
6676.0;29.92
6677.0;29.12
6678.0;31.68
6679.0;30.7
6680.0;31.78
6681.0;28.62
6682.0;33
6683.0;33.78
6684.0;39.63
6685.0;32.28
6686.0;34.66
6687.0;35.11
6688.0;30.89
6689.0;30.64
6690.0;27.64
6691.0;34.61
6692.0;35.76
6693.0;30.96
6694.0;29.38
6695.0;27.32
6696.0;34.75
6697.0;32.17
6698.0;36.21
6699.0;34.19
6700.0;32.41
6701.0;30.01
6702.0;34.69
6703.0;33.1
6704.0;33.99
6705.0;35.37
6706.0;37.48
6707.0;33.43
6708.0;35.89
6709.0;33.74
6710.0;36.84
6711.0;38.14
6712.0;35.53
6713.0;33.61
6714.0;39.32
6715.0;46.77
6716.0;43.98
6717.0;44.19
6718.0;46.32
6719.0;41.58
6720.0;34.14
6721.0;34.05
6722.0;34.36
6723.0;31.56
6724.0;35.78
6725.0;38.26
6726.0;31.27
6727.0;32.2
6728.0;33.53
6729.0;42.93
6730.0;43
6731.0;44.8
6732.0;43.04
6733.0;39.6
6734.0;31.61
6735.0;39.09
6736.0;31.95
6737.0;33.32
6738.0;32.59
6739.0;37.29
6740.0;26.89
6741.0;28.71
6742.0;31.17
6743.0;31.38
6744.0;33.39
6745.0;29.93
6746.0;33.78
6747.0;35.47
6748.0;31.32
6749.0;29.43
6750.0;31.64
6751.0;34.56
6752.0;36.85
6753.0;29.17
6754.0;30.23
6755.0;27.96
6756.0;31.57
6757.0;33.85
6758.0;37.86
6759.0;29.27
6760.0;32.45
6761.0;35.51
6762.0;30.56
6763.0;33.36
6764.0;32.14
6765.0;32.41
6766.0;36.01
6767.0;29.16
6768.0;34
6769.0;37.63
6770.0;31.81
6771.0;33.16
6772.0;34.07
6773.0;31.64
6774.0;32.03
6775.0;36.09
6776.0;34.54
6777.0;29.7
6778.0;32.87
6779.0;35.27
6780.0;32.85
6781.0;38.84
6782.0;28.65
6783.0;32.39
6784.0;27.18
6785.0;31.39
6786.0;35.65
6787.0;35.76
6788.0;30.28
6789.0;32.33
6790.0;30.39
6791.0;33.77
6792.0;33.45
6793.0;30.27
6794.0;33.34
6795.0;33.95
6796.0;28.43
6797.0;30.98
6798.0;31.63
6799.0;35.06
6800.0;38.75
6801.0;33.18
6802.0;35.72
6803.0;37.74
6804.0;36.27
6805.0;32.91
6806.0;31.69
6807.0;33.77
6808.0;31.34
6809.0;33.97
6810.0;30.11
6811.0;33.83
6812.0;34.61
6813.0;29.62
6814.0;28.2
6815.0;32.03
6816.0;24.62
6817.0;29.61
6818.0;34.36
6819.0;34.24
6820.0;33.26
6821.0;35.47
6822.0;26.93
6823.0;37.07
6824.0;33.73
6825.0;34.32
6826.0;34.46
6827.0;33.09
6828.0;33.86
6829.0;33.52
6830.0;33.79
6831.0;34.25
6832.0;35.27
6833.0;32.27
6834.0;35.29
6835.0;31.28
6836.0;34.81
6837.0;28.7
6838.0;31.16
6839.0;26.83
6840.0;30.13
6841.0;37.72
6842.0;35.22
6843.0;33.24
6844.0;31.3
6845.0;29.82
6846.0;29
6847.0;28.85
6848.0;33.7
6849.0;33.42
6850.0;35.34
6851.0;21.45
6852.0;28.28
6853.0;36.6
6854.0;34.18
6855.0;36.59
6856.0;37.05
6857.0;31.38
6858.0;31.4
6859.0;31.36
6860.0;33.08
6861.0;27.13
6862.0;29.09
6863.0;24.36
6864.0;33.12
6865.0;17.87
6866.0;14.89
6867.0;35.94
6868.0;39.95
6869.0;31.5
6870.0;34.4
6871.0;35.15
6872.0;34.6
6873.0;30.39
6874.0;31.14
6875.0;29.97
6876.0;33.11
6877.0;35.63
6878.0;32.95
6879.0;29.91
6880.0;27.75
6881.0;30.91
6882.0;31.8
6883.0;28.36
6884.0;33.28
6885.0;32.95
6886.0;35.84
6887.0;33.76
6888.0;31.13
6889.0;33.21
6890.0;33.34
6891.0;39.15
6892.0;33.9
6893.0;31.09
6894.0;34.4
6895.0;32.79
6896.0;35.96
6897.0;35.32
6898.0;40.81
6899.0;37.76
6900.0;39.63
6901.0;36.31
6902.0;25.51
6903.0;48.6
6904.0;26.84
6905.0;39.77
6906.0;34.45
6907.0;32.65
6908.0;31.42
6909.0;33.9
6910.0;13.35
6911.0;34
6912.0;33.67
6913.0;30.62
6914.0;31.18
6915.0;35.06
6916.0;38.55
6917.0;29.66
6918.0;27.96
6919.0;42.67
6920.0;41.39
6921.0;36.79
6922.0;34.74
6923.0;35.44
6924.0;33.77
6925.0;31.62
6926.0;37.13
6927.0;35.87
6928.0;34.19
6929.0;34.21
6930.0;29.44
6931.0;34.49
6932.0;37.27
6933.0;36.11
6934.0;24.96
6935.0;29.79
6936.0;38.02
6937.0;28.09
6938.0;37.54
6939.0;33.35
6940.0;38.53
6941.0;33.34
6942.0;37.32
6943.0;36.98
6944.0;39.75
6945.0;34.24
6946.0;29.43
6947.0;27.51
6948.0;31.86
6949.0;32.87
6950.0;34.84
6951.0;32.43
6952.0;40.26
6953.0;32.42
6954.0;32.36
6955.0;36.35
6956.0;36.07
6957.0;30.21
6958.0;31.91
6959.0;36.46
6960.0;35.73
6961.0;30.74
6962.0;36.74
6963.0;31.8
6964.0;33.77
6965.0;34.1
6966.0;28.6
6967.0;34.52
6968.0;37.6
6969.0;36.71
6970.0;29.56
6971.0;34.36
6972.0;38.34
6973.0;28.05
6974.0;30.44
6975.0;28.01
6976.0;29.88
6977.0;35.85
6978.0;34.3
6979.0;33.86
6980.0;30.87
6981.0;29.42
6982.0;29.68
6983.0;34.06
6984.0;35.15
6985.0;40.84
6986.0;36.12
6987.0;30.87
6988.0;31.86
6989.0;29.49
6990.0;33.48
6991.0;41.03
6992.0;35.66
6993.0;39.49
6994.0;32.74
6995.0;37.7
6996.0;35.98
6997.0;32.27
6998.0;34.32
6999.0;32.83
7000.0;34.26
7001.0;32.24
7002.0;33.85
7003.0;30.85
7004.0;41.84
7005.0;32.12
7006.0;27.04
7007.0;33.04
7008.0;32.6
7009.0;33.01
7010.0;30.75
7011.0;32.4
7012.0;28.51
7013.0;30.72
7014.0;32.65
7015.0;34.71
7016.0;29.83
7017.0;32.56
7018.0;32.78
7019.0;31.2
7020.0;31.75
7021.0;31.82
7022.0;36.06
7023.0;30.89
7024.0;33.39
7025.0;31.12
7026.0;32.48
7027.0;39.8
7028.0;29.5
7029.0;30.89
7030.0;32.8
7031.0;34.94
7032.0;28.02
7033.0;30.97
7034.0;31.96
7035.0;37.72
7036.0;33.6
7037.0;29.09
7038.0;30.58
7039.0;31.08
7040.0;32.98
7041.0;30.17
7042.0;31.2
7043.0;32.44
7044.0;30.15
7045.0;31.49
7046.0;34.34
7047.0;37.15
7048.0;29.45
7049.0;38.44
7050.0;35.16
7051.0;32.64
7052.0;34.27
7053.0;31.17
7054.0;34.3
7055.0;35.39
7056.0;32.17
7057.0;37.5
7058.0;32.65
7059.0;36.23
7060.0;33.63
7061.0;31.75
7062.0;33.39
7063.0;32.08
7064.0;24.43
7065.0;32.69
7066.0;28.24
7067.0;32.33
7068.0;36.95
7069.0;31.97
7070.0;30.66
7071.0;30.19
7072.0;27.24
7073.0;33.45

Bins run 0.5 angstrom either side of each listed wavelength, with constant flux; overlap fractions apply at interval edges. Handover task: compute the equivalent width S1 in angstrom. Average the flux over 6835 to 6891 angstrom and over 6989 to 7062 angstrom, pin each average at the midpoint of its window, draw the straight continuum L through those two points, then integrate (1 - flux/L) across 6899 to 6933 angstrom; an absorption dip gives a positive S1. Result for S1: -2.1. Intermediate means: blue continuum 31.6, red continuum 33.1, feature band 34.1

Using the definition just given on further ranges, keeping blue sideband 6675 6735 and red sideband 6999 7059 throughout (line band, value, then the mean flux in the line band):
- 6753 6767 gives 1.0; 32.3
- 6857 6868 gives 1.8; 28.5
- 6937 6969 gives -0.8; 34.1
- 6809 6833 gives 1.1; 32.6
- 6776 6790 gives 0.8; 32.5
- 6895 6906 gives -0.9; 36.4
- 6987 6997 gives -0.6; 34.9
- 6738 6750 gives 1.1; 31.7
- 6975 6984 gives 0.2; 32.2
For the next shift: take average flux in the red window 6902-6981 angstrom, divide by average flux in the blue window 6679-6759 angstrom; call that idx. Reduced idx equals 1.0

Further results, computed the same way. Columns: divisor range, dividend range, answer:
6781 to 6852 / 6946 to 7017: 1.03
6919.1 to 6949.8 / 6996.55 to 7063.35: 0.95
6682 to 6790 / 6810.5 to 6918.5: 0.95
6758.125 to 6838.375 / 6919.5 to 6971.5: 1.04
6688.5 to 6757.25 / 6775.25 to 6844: 0.95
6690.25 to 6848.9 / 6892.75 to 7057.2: 1.00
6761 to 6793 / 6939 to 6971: 1.03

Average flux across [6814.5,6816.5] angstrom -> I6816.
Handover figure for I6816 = 28.3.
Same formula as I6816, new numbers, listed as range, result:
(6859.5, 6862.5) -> 29.8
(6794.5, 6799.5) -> 32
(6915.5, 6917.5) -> 34.1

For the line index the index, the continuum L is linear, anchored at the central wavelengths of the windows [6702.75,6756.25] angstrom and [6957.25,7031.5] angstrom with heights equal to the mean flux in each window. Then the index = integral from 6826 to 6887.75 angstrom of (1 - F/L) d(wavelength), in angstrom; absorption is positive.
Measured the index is 4.5 angstrom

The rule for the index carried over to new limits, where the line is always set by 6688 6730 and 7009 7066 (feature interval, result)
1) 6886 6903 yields -0.7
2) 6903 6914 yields 0.6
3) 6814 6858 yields 2.3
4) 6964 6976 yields 0.1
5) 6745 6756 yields 1.0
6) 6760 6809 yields 2.2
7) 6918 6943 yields -1.0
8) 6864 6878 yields 1.1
